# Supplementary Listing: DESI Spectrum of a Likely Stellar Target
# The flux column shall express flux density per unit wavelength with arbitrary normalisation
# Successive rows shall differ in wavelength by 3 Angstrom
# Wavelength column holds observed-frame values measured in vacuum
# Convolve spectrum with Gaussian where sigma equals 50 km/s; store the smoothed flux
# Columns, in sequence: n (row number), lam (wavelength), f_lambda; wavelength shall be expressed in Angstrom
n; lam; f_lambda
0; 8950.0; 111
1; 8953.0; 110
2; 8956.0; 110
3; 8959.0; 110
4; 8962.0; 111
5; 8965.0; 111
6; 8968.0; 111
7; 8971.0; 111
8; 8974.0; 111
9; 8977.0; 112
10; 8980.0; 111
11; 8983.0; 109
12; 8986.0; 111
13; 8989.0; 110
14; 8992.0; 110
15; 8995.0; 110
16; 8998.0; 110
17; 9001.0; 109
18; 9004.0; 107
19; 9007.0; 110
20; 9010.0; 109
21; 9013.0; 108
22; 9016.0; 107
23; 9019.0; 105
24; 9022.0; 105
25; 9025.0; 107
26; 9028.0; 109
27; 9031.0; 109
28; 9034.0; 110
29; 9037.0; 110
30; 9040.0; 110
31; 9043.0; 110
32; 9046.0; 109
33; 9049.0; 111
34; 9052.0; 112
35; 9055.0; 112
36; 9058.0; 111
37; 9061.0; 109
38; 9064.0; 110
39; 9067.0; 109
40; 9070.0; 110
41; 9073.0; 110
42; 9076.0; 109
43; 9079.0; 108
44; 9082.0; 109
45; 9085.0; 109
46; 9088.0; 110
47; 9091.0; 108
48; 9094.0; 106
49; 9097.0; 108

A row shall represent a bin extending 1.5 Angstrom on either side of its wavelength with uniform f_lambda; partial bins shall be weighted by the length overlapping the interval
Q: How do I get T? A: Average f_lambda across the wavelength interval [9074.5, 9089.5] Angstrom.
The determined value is 109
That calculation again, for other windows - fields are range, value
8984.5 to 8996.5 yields 110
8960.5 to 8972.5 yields 111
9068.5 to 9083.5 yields 109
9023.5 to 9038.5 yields 109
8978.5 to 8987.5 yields 110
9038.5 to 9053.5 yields 110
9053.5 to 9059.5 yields 112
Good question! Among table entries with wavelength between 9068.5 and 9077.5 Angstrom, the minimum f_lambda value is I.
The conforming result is 109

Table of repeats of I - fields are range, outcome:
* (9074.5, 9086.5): 108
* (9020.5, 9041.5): 105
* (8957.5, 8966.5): 110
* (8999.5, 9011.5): 107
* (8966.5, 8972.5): 111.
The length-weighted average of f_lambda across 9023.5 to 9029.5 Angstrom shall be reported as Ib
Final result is 108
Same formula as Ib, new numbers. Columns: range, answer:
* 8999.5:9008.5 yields 109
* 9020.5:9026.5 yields 106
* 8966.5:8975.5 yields 111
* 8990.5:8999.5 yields 110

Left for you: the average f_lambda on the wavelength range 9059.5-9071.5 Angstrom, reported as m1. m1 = 110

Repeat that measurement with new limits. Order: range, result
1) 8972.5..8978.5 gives 112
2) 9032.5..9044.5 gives 110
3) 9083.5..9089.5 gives 110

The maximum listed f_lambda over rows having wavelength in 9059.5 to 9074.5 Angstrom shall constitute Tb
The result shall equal 110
